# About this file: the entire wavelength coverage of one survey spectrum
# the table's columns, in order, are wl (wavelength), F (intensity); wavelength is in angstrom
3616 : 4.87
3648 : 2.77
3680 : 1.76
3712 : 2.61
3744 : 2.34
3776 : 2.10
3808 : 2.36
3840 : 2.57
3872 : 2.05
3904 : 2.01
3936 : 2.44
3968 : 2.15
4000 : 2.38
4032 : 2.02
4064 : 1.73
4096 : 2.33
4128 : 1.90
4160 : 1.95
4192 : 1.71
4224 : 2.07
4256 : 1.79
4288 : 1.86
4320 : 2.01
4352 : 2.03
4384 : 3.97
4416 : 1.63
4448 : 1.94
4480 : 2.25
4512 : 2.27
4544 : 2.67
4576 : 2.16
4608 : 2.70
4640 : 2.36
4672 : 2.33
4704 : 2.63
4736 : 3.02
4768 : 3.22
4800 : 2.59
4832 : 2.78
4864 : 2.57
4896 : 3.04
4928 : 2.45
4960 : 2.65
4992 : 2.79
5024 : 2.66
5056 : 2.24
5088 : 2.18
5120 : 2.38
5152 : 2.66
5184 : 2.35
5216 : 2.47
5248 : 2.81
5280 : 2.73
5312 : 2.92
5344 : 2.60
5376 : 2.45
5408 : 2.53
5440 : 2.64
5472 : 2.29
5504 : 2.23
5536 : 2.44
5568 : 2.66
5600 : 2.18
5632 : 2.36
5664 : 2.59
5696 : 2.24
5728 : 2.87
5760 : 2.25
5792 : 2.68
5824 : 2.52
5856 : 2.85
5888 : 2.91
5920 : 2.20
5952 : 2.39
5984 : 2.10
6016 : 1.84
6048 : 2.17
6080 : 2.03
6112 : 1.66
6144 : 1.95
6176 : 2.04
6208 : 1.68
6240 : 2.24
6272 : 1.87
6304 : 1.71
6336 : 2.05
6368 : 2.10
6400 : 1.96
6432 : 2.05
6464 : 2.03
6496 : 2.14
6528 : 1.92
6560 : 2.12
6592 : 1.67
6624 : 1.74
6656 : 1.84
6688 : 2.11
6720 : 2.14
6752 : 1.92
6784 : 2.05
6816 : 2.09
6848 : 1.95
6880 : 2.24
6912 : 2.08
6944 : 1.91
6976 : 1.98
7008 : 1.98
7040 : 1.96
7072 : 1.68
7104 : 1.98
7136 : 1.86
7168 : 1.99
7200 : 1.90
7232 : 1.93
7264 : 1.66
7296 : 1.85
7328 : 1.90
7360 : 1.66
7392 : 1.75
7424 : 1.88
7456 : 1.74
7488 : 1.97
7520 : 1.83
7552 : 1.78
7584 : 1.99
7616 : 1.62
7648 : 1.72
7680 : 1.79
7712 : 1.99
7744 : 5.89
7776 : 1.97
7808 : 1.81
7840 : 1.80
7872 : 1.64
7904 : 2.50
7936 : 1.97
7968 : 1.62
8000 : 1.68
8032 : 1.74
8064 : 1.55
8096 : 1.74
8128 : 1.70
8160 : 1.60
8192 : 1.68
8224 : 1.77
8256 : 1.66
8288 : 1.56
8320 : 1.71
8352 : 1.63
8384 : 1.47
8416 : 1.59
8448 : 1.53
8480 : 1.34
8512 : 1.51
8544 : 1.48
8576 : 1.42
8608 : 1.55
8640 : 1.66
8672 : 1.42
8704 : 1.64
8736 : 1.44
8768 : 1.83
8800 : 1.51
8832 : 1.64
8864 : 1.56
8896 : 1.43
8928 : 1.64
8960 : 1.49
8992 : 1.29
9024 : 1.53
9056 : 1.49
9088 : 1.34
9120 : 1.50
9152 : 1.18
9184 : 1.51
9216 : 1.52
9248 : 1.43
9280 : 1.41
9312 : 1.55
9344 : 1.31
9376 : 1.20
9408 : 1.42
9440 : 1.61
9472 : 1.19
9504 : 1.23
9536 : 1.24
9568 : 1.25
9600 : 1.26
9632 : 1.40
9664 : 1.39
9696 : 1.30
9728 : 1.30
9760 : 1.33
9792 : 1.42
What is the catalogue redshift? 0.178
